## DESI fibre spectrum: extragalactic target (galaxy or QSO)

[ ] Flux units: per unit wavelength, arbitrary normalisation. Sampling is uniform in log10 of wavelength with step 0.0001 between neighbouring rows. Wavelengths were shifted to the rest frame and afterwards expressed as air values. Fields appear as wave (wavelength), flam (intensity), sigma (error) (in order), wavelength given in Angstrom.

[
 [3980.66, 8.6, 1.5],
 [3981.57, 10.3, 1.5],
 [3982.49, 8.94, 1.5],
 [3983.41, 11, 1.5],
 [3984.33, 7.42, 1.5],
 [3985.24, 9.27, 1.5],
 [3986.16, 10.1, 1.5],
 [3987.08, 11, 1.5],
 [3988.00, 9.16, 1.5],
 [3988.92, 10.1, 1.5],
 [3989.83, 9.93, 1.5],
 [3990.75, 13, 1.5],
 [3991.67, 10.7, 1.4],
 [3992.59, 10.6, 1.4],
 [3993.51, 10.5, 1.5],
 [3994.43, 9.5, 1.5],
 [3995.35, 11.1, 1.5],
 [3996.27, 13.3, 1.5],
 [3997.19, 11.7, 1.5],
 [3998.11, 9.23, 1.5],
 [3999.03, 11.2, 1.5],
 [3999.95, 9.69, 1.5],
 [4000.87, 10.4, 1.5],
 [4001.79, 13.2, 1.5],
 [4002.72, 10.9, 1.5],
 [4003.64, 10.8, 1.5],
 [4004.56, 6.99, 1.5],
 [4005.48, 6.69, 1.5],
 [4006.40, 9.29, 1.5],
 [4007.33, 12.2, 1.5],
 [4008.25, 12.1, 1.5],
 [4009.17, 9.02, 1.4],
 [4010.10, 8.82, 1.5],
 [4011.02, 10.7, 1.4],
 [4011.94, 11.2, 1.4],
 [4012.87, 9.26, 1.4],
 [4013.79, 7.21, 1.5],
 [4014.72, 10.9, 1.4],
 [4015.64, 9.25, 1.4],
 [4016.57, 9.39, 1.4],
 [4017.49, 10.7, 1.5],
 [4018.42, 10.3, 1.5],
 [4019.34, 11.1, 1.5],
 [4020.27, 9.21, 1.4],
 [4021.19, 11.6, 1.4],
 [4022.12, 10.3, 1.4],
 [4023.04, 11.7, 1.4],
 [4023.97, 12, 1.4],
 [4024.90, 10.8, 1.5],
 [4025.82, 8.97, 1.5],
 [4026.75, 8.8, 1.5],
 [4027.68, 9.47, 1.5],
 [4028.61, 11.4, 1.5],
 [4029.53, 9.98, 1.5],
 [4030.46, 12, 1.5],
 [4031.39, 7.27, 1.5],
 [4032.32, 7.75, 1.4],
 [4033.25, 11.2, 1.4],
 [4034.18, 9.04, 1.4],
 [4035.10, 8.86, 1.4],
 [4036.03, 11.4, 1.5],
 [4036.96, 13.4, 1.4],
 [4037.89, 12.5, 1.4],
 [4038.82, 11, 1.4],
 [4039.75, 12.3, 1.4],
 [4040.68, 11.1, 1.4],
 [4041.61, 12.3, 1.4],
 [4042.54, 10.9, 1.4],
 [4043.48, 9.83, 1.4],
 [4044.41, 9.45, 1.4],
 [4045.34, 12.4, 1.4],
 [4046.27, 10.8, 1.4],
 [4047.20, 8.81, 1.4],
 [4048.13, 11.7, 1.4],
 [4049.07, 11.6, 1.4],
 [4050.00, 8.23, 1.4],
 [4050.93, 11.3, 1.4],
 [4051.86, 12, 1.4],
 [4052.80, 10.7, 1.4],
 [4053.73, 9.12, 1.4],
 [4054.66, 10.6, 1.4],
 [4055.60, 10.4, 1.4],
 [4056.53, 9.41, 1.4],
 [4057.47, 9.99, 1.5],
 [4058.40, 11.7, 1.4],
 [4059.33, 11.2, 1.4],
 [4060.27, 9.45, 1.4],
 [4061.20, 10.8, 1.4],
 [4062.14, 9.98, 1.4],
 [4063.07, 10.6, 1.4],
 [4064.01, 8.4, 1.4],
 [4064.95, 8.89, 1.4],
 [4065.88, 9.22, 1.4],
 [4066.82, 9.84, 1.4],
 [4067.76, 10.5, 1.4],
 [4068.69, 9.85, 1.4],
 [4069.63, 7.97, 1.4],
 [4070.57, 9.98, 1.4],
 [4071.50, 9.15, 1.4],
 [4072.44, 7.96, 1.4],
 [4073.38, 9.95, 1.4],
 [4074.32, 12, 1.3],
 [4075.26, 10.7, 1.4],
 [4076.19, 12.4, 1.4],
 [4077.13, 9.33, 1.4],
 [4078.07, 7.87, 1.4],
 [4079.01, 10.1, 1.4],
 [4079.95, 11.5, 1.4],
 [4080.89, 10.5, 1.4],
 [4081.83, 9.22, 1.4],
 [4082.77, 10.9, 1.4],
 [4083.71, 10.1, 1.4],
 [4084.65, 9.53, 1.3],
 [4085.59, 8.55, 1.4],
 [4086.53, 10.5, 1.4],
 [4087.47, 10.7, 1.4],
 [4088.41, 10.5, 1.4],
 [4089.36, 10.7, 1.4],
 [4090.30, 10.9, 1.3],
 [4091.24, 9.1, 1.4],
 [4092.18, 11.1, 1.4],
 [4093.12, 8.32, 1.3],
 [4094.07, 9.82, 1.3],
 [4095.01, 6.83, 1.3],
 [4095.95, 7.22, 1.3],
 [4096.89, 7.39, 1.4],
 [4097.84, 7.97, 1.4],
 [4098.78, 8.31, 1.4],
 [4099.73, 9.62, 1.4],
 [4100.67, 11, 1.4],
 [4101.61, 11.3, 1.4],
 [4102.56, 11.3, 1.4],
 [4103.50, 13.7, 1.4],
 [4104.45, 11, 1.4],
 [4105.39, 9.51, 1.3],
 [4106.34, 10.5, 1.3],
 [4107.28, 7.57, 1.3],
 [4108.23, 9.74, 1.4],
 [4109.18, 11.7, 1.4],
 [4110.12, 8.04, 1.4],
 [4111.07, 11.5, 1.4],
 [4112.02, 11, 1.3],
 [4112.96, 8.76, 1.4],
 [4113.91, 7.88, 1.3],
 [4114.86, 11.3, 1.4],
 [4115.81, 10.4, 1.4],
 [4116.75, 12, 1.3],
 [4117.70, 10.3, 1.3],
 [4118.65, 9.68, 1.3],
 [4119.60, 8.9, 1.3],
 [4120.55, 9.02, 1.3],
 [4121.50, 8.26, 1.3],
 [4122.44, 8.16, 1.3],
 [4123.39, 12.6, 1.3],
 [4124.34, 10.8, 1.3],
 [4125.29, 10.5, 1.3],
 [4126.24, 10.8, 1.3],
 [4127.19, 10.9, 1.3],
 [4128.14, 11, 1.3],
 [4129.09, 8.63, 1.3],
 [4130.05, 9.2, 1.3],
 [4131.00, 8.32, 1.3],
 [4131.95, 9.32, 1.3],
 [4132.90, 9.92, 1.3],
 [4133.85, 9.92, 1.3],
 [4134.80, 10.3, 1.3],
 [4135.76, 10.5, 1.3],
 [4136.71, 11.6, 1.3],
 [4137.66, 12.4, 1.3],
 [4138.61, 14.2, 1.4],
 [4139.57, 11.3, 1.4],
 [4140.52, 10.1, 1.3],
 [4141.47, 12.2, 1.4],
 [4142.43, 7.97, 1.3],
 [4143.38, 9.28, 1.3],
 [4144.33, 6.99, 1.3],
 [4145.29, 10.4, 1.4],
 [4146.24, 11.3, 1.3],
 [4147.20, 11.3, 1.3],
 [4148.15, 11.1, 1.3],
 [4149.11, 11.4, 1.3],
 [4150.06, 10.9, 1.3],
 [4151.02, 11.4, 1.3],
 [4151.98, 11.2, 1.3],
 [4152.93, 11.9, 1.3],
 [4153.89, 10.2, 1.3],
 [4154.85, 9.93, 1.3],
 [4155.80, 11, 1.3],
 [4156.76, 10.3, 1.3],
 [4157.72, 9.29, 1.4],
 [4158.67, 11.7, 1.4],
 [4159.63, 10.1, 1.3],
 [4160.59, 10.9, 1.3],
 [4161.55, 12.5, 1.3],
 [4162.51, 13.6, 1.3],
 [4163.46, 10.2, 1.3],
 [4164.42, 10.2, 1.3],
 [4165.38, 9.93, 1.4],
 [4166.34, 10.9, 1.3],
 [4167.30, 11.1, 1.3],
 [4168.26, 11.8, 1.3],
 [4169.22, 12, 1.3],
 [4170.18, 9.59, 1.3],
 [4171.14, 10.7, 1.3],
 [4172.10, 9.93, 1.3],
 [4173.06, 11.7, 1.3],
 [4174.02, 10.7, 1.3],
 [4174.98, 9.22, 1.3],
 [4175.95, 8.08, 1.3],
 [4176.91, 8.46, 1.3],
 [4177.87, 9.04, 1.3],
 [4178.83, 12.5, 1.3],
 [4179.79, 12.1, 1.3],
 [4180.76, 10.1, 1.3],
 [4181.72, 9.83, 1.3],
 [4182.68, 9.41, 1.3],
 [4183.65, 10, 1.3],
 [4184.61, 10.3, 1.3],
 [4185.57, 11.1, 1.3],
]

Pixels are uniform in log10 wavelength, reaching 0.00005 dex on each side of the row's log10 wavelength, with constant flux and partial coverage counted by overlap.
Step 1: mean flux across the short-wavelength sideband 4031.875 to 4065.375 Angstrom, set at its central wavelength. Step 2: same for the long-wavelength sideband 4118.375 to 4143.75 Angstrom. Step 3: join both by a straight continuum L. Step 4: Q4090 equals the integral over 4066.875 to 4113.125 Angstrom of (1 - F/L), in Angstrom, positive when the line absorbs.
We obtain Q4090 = 2.2 Angstrom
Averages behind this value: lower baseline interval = 10.5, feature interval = 9.88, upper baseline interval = 10.2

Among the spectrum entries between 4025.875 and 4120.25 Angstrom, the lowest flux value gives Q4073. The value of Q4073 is 6.83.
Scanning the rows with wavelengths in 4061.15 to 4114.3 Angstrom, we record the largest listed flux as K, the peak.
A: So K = 13.7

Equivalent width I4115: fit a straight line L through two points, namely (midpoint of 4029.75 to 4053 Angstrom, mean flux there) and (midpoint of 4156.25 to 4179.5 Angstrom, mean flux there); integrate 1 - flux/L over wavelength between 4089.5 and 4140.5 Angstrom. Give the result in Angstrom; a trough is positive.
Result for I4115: 3.0 Angstrom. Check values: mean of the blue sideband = 10.7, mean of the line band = 10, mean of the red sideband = 10.6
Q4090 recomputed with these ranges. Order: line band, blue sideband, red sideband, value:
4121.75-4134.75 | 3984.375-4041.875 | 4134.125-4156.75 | 0.9 Angstrom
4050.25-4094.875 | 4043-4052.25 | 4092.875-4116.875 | 0.8 Angstrom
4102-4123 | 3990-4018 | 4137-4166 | 1.3 Angstrom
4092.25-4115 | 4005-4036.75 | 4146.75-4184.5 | 1.6 Angstrom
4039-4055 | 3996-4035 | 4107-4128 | -1.1 Angstrom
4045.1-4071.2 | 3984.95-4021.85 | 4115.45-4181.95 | 0.5 Angstrom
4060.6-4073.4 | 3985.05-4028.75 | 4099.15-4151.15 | 1.0 Angstrom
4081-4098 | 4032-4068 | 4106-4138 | 1.3 Angstrom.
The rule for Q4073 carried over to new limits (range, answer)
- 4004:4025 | 6.69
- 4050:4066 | 8.23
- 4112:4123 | 7.88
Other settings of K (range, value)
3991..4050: 13.4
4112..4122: 12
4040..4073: 12.4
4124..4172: 14.2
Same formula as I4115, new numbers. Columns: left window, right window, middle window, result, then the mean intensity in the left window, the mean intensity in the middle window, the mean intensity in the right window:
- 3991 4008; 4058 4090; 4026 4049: -0.72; 10.5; 10.6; 10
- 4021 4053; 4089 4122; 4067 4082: 0.31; 10.6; 9.95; 9.76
